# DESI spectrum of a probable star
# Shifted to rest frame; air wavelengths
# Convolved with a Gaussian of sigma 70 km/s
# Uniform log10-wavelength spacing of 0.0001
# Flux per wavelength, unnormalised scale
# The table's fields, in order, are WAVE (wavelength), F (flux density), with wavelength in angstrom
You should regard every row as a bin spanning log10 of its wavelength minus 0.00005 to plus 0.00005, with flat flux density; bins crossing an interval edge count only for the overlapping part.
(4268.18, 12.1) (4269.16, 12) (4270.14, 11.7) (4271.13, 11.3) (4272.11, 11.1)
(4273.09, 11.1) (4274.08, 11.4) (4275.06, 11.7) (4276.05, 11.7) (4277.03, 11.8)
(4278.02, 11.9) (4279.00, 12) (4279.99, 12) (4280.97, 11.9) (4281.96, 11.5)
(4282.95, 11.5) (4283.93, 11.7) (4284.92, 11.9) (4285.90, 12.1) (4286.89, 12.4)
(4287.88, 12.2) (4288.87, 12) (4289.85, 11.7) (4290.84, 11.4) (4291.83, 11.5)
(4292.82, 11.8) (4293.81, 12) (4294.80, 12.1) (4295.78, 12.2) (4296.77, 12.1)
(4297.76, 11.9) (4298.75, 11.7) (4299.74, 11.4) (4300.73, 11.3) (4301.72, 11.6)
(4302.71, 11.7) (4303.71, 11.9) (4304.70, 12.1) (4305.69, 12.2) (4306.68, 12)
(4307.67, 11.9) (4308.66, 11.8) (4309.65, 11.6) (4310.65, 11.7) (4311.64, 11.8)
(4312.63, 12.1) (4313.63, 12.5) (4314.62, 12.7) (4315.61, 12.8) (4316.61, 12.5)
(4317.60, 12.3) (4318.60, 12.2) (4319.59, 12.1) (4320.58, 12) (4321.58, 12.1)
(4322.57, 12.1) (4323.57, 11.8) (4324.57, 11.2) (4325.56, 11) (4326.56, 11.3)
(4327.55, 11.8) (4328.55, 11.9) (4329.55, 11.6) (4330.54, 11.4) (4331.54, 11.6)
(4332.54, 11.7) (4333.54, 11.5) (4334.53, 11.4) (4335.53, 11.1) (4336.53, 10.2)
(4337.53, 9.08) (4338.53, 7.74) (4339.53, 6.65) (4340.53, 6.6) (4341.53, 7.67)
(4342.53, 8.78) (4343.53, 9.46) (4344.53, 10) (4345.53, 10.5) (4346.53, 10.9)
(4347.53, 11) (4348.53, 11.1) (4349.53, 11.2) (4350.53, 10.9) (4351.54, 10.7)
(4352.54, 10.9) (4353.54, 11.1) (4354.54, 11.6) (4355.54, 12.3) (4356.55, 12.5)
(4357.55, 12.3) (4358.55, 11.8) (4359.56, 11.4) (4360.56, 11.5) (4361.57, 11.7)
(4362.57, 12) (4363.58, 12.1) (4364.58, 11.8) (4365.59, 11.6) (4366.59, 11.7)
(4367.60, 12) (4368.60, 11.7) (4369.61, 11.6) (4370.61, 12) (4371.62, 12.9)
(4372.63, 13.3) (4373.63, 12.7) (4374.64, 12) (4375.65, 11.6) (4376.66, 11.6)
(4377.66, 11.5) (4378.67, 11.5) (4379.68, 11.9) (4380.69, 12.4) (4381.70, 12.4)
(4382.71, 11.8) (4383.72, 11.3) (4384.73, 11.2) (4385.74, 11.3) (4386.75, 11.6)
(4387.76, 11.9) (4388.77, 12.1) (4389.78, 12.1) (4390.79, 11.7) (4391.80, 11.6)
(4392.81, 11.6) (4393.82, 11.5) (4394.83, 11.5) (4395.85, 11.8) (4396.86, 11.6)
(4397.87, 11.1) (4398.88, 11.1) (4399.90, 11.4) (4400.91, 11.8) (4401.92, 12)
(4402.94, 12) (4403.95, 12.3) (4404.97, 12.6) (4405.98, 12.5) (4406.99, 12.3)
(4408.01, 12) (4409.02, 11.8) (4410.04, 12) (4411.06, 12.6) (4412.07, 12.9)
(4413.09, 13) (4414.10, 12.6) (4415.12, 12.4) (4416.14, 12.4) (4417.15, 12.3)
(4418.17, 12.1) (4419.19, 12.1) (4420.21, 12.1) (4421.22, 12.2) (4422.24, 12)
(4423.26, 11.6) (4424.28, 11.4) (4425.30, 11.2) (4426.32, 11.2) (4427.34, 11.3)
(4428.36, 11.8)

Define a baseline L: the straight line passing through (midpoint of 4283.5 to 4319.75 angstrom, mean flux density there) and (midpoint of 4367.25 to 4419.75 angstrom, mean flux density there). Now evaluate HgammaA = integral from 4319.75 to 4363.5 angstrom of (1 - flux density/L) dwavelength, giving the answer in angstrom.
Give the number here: 4.0 angstrom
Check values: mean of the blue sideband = 12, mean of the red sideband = 12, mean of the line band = 10.9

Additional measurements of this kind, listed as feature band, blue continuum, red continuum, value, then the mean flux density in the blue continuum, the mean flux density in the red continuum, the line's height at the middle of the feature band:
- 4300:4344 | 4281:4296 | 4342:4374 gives 1.8 angstrom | 11.9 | 11.5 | 11.7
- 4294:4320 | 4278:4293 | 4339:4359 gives -1.5 angstrom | 11.8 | 10.4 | 11.4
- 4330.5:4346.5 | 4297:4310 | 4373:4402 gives 2.8 angstrom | 11.8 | 11.7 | 11.8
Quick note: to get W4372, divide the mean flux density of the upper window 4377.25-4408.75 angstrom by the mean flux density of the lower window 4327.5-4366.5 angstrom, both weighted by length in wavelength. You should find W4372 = 1.09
